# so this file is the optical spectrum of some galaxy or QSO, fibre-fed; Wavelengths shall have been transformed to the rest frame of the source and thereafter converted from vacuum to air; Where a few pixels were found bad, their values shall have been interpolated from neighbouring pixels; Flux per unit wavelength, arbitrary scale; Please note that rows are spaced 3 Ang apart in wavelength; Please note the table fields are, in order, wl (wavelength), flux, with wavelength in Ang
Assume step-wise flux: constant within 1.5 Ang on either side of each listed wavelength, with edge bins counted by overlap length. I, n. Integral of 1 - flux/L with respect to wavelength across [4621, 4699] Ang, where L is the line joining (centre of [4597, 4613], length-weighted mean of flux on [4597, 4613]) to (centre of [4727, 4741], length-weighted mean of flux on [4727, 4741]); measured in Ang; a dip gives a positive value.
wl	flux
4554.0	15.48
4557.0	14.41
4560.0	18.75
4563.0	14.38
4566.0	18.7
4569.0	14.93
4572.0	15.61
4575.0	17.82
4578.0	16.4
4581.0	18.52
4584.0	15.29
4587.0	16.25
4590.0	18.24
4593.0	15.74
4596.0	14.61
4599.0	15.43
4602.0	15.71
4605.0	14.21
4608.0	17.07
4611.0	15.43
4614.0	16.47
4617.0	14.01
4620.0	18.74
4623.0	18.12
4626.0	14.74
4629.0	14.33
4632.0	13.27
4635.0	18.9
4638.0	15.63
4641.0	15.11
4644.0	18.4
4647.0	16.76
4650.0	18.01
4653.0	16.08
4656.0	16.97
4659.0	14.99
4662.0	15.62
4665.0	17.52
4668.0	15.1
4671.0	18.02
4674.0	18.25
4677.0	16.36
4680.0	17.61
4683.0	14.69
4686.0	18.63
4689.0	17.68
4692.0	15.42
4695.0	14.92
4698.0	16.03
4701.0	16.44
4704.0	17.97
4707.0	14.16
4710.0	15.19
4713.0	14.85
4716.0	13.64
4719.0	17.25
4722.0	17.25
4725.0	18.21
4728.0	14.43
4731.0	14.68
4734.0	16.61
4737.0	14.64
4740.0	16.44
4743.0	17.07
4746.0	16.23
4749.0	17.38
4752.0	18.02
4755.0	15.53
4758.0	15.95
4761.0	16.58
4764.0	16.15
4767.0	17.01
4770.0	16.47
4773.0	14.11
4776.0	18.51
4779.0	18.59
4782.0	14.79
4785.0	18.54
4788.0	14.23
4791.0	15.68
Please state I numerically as -4.9 Ang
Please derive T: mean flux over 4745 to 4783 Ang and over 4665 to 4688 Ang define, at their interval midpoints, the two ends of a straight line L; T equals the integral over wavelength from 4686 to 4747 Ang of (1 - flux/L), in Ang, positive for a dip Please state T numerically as 2.9 Ang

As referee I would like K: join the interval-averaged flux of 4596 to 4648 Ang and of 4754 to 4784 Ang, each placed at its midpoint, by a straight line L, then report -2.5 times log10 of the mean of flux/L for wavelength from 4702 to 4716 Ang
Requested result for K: 0.059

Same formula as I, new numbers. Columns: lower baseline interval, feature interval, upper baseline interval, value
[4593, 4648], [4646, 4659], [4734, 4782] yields -0.5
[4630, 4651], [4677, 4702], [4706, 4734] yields -0.7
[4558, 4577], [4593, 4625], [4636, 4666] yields 1.2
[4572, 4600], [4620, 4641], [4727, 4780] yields 0.6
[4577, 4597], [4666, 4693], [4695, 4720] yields -1.9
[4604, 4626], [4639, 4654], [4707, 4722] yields -0.9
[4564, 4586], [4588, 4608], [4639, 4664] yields 1.0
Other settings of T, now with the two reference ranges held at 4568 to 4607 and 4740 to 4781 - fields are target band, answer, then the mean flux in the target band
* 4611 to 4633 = 0.68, 15.7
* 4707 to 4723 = 1.06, 15.4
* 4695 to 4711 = 0.59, 15.9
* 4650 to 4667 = -0.02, 16.4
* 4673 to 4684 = -0.23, 16.8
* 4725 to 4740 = 0.96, 15.5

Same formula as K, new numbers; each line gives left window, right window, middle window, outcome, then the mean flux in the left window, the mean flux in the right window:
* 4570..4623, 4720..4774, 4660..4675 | -0.03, 16.3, 16.3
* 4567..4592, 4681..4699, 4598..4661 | 0.02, 16.7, 16.3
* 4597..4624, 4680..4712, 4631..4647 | -0.02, 16.1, 16.2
